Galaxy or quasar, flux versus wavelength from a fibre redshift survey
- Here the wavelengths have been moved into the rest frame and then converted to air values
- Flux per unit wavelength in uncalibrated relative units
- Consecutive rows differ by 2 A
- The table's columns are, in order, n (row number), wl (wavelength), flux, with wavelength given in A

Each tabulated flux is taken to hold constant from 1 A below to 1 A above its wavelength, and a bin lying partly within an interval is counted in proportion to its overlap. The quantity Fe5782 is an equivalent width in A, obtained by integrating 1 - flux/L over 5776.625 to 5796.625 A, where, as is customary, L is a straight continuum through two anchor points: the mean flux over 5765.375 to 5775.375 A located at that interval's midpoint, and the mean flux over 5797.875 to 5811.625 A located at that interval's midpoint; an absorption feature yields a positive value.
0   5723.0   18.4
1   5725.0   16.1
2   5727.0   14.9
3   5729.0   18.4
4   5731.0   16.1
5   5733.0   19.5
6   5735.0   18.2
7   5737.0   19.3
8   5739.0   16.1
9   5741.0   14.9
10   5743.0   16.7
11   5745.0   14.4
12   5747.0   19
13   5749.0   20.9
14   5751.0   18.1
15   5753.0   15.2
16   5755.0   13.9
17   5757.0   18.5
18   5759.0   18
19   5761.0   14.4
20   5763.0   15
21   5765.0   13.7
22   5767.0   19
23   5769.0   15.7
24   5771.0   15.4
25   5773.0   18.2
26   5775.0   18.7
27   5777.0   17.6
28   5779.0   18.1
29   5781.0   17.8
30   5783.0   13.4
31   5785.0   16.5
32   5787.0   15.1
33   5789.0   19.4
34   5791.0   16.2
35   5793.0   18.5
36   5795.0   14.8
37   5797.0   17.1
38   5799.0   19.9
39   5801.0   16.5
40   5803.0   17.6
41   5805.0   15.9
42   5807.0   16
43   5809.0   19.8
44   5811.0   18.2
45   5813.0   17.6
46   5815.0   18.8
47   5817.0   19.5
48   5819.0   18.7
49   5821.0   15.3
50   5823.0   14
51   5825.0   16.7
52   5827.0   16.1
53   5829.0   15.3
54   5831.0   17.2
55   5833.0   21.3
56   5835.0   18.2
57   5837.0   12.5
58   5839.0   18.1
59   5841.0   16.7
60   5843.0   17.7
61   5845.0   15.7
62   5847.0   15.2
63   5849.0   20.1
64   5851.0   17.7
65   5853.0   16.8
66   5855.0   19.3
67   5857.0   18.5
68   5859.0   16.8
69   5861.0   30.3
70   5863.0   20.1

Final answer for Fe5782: 0.7 A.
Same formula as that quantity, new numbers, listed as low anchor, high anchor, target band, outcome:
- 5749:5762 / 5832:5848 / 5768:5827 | -1.08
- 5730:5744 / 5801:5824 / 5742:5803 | 1.54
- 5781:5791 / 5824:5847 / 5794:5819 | -1.80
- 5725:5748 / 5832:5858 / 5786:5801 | 0.04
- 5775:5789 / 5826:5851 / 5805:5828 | -0.45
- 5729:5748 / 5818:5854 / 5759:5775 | 0.82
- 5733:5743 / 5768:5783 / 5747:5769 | 0.60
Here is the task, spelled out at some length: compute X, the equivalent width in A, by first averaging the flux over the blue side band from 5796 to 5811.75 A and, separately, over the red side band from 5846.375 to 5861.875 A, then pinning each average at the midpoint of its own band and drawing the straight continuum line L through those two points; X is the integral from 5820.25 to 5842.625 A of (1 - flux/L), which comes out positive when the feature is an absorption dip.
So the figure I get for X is 2.5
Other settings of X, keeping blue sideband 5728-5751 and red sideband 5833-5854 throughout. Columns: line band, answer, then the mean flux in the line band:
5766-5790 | 0.5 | 17.1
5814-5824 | 0.0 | 17.3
